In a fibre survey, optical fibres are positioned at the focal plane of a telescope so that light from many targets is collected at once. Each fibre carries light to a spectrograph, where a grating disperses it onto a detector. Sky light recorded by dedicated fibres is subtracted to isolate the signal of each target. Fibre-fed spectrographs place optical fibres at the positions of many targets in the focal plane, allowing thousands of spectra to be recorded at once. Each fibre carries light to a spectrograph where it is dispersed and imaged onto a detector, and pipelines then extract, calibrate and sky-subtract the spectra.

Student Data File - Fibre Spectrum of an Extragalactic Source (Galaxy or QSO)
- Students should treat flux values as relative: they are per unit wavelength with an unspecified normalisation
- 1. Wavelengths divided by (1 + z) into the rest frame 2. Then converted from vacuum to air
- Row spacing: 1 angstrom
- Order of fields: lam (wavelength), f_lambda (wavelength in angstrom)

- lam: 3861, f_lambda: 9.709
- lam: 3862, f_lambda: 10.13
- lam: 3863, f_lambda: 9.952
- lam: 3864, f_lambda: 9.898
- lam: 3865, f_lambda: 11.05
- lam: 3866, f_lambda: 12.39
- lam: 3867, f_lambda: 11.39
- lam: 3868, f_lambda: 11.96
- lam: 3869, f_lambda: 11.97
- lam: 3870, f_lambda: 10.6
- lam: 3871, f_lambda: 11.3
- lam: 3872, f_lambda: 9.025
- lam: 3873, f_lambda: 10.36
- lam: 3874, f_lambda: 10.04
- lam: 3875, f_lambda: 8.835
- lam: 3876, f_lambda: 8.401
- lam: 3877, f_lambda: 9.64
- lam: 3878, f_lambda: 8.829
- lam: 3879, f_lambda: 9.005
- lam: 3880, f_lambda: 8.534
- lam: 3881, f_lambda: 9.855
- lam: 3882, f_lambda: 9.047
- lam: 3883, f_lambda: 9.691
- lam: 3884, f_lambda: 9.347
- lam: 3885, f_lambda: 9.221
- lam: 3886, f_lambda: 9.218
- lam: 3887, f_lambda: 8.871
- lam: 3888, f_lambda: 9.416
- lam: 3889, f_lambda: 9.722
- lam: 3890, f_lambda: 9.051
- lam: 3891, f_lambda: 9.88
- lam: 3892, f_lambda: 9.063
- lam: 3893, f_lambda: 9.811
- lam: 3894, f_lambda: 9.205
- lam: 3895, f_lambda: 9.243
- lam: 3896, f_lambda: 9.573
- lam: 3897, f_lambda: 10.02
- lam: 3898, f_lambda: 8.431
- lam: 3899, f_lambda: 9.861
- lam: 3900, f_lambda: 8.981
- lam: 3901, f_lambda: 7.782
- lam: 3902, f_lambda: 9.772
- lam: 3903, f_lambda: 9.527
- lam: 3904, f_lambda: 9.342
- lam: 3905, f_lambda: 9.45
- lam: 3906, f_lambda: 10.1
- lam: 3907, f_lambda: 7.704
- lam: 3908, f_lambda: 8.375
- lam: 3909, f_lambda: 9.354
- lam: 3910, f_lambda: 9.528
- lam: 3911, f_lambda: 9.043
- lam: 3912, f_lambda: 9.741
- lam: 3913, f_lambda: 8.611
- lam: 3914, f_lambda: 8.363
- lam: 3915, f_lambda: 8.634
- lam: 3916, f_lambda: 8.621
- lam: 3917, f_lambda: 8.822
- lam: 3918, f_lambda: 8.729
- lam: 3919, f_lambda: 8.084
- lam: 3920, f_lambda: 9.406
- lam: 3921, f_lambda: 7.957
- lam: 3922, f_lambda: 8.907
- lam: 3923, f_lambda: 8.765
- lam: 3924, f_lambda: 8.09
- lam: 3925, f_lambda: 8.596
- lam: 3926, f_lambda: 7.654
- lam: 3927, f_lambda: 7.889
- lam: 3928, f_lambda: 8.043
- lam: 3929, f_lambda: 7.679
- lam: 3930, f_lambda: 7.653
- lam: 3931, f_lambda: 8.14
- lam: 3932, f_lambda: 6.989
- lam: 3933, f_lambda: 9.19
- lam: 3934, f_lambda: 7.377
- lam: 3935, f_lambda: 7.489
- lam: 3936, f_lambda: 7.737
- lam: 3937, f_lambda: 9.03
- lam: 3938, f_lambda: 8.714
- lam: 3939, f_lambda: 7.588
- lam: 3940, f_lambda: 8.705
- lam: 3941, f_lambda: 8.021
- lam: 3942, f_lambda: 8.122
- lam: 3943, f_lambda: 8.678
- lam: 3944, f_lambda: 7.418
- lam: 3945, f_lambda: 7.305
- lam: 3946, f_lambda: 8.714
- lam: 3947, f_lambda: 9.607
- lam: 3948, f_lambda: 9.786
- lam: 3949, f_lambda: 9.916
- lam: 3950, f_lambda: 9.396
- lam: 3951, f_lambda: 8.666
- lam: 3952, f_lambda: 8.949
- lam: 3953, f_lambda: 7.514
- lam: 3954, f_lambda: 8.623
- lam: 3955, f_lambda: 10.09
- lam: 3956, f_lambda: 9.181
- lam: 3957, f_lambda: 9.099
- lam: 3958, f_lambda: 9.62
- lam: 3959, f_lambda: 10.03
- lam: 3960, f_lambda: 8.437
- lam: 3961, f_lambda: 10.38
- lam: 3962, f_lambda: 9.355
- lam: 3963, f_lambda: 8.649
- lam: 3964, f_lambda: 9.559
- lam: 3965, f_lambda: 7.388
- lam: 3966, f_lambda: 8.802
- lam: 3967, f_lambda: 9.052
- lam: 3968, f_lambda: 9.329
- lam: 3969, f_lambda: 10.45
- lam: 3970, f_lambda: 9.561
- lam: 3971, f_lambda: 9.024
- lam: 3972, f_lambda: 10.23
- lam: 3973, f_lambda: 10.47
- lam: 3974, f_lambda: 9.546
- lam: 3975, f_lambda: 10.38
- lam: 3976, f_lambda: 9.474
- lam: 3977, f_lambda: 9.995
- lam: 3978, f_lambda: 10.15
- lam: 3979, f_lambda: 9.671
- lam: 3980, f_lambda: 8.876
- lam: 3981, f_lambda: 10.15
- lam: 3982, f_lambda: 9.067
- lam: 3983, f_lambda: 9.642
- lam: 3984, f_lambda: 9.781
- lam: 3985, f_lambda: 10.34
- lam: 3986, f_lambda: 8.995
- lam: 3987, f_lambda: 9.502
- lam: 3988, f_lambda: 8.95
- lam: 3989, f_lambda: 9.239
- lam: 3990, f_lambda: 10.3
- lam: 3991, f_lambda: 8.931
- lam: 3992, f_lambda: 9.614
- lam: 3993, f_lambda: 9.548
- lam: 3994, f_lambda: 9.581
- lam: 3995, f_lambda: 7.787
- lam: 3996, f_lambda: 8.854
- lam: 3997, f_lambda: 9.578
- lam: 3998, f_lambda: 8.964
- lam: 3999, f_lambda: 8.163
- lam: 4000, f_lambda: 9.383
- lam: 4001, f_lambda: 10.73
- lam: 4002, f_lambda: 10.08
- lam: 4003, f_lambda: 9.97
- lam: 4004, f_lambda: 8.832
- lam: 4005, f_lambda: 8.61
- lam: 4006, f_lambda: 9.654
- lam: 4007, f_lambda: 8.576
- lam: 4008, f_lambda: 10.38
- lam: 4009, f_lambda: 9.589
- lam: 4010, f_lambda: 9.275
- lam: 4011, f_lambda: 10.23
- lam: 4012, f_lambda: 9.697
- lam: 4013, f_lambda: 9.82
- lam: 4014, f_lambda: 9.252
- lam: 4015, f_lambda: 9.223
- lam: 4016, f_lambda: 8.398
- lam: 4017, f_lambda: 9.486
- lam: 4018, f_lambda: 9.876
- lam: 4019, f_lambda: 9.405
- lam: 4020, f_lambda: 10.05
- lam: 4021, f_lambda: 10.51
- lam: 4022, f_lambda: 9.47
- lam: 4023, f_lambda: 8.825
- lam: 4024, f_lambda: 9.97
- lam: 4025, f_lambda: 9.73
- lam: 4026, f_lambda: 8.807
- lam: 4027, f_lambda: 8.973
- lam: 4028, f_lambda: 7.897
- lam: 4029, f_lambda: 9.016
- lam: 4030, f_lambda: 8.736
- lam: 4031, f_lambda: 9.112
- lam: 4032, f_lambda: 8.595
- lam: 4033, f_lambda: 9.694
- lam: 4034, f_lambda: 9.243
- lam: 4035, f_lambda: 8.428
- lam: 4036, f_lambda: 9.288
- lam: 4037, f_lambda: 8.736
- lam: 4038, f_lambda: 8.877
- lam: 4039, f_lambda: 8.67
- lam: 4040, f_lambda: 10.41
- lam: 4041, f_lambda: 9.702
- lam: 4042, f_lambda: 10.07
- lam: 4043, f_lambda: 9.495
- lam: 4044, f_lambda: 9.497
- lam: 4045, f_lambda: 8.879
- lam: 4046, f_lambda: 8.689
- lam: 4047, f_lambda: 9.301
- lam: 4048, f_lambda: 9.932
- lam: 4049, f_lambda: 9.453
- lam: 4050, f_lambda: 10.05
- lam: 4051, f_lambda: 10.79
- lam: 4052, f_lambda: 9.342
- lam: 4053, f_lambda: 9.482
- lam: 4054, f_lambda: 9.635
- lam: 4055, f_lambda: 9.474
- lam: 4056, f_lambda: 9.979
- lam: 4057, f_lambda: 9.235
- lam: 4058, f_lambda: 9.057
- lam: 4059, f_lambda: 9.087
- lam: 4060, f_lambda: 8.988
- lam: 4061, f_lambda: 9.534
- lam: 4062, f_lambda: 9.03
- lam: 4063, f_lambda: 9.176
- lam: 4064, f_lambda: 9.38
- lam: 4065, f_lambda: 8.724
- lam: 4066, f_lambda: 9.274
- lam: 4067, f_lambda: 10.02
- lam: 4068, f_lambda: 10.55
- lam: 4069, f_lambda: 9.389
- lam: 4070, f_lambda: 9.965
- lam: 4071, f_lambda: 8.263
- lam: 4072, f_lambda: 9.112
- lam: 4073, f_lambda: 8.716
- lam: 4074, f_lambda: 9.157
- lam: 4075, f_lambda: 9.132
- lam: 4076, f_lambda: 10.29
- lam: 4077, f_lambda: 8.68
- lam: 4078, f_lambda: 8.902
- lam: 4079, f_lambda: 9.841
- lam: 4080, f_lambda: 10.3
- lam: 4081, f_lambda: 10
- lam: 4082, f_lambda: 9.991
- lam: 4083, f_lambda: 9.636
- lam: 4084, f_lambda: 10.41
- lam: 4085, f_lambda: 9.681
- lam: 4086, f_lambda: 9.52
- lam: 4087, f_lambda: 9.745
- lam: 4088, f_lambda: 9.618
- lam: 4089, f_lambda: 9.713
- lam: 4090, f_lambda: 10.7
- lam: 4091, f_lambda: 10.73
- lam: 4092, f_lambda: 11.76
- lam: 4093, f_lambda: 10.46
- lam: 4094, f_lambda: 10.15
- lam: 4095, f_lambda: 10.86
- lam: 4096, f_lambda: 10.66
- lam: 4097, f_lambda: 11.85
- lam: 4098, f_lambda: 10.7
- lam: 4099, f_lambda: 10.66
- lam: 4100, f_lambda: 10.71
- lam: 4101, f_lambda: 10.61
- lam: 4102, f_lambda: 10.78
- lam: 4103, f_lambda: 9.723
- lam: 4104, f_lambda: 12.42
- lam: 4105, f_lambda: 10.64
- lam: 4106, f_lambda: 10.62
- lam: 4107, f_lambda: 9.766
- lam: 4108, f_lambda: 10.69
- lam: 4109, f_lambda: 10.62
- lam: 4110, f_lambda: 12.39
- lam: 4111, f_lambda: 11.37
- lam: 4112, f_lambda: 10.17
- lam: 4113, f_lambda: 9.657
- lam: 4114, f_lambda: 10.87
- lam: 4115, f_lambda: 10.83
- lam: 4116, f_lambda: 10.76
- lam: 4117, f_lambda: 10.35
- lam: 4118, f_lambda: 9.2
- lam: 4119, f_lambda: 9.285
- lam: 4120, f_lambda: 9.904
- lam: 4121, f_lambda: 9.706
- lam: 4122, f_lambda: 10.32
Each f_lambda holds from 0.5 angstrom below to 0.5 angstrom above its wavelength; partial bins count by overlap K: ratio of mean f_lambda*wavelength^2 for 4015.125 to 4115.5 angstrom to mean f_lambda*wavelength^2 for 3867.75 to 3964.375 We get 1.17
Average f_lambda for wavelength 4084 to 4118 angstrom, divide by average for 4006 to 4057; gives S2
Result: 1.1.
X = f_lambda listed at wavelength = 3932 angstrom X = 6.989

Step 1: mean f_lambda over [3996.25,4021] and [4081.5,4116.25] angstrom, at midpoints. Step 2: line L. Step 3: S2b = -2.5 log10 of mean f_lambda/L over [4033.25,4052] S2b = 0.05 mag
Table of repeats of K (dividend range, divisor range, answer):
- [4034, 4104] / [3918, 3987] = 1.16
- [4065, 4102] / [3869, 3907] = 1.17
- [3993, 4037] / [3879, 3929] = 1.09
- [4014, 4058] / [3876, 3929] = 1.11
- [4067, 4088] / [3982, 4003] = 1.06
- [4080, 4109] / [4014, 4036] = 1.17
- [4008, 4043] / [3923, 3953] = 1.17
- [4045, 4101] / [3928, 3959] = 1.22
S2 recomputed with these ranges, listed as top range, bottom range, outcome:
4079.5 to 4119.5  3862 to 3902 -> 1.08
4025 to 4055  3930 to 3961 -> 1.08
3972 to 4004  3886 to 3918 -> 1.04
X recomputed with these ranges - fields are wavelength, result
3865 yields 11.05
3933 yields 9.19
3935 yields 7.489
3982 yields 9.067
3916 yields 8.621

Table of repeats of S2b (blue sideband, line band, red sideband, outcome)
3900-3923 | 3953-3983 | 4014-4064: -0.041 mag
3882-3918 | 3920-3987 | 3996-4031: 0.043 mag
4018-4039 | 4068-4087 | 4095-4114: 0.075 mag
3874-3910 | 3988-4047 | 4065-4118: 0.059 mag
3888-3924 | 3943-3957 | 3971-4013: 0.053 mag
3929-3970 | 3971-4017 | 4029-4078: -0.061 mag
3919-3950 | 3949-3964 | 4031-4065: -0.081 mag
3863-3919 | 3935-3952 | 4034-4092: 0.112 mag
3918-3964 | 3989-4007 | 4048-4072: -0.036 mag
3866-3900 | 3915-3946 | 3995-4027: 0.170 mag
